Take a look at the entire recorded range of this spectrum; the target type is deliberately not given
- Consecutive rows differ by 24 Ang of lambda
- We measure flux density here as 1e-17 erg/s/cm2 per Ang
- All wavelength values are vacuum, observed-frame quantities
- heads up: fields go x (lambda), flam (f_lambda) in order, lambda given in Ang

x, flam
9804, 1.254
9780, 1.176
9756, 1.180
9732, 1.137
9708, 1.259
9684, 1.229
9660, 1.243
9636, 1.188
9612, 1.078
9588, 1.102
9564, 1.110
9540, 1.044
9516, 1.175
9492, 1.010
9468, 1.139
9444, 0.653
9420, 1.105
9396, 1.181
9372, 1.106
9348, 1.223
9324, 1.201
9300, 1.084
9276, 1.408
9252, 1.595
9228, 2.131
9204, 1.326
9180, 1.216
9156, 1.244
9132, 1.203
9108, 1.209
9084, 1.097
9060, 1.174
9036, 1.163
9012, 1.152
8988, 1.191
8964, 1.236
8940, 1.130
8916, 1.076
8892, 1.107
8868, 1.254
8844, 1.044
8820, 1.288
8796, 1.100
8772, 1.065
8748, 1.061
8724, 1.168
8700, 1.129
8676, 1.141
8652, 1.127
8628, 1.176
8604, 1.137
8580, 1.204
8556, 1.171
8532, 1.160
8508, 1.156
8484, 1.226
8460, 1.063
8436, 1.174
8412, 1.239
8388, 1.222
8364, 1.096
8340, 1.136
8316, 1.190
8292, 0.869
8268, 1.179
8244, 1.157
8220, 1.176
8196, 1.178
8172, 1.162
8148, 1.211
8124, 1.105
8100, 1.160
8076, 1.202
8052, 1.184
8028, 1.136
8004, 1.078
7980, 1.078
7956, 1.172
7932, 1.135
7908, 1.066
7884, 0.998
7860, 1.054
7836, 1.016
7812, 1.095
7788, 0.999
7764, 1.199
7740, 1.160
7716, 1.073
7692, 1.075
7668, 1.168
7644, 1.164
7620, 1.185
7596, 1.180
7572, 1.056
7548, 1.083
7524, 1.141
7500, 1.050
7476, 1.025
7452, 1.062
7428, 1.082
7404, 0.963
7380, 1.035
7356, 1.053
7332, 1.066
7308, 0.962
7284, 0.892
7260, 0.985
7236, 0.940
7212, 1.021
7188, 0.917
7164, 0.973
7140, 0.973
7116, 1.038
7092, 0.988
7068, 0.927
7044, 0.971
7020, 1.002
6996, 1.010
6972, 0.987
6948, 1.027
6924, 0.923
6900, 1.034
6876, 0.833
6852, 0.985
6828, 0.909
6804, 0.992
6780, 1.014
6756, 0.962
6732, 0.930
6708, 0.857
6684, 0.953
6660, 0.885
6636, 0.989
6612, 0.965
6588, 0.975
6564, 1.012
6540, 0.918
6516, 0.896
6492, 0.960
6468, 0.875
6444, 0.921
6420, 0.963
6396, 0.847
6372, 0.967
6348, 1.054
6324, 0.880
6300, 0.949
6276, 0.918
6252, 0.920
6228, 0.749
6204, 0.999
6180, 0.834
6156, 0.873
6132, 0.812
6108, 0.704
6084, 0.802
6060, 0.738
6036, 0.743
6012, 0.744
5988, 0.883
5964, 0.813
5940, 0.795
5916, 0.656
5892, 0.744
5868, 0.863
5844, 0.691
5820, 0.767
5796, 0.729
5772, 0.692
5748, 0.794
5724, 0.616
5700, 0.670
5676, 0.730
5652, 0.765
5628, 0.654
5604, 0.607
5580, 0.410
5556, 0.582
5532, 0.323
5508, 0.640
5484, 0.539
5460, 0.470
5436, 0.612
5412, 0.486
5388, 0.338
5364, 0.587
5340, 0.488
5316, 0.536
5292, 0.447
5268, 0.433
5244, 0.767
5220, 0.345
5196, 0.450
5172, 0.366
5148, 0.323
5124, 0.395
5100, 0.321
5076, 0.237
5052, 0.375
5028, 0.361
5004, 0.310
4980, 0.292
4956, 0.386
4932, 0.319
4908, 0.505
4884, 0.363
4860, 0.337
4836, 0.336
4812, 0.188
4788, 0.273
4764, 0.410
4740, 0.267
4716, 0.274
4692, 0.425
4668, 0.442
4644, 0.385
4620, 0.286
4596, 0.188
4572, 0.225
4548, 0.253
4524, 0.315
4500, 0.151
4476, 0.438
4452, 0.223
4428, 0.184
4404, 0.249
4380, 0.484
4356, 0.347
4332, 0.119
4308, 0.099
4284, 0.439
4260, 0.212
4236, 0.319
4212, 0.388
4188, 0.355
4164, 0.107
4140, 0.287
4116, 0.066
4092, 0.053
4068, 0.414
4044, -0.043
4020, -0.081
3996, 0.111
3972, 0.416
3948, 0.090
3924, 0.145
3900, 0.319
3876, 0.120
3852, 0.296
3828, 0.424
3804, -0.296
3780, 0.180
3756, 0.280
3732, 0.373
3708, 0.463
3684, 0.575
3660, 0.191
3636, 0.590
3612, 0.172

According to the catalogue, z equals 0.407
